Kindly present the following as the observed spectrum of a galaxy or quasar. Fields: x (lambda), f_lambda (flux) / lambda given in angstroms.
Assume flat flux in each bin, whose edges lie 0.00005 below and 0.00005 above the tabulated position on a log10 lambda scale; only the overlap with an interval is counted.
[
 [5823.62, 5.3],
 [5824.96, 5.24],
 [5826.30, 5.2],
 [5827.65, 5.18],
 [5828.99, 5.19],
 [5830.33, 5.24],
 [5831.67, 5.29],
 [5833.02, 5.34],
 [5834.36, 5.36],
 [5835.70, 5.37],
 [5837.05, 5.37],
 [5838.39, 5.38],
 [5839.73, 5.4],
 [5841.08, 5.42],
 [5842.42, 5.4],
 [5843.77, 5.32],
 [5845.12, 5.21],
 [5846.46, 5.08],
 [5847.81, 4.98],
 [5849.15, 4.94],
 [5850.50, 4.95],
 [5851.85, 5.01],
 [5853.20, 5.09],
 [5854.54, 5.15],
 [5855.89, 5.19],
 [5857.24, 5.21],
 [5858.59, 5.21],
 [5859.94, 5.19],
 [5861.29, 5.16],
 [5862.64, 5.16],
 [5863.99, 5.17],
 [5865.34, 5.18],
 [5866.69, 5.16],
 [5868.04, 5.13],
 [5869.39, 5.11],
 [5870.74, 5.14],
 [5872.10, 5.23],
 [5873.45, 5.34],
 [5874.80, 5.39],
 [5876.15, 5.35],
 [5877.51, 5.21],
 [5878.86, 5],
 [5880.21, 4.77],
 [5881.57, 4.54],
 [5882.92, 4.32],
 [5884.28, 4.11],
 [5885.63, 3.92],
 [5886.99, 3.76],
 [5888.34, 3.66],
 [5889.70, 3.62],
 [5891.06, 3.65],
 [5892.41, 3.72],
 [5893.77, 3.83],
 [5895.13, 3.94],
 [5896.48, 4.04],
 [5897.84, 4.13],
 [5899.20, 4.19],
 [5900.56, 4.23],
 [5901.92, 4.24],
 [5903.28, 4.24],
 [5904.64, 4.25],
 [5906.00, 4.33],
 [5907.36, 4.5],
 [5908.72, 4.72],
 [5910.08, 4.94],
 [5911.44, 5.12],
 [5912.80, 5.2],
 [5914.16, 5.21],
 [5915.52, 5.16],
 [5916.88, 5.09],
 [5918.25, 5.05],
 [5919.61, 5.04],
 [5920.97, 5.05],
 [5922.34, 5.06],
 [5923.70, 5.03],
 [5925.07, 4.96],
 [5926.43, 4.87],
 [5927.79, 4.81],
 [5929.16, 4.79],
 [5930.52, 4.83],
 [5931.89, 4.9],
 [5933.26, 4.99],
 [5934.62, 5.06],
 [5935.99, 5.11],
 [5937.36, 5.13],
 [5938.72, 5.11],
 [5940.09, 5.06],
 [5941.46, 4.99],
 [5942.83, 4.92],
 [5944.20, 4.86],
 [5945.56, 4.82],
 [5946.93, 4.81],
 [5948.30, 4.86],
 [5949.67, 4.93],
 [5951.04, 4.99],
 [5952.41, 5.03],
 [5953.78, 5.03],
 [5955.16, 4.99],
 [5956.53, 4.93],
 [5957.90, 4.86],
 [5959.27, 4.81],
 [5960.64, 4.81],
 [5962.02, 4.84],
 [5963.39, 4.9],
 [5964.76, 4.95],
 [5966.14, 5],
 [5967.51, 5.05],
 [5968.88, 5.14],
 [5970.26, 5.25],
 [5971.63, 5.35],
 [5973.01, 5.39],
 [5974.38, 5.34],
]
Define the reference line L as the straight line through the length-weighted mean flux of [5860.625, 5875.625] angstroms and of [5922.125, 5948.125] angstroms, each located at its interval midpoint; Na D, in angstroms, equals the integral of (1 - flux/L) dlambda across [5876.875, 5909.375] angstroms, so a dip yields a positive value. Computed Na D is 5.8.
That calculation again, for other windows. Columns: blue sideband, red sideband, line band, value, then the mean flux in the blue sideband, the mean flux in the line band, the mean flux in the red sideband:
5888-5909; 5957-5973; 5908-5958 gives -4.7 angstroms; 4.07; 4.98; 5.01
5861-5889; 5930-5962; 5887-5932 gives 3.2 angstroms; 4.84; 4.54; 4.95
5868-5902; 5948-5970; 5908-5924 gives -1.4 angstroms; 4.43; 5.06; 4.95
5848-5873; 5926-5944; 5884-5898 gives 3.4 angstroms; 5.13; 3.84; 4.96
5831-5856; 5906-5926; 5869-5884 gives 0.3 angstroms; 5.22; 5.01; 4.99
